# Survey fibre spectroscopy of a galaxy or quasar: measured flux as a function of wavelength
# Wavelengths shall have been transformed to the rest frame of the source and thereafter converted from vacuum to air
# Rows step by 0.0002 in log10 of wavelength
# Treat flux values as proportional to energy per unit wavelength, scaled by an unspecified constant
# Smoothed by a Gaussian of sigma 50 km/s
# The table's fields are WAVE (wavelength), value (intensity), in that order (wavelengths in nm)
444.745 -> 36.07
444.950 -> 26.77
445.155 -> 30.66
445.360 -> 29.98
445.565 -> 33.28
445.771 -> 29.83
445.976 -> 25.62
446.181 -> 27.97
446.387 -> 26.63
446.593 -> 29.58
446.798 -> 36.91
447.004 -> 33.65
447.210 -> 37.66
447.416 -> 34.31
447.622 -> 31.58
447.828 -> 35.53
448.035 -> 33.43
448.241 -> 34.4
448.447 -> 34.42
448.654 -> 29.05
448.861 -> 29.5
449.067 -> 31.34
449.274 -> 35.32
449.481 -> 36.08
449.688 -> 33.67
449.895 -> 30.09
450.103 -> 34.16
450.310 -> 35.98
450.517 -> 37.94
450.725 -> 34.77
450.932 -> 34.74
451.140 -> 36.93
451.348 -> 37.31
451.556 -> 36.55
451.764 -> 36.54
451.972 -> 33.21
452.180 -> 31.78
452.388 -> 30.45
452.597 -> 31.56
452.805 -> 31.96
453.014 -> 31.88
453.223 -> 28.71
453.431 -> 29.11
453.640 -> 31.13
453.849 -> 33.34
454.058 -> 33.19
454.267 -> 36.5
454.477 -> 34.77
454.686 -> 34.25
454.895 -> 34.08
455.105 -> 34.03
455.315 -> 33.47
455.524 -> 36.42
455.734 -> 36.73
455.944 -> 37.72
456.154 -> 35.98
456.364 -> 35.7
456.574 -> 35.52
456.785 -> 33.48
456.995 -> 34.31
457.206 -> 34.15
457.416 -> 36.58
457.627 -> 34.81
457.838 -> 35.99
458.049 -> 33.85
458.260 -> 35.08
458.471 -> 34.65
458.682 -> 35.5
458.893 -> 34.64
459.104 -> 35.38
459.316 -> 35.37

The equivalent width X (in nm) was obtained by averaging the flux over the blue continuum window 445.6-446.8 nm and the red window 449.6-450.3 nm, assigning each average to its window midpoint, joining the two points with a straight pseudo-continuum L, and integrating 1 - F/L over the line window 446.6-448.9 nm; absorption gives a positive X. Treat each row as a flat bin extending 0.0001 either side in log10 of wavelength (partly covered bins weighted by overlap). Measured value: -0.22 nm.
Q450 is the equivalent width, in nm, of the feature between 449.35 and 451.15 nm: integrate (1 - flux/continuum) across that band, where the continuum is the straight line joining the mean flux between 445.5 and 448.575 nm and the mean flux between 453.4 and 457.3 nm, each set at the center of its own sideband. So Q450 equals -0.09 nm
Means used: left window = 32.3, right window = 34.5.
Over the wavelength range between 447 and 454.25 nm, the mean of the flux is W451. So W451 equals 33.5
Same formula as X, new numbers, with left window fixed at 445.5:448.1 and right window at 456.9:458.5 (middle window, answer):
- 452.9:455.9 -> 0.05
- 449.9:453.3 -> -0.07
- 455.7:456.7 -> -0.05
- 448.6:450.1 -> 0.01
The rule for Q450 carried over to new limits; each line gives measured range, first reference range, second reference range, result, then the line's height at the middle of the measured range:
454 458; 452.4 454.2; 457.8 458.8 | -0.22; 33.3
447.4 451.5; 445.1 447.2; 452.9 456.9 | -0.27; 32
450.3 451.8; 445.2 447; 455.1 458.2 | -0.17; 32.6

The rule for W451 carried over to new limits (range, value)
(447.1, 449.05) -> 33.2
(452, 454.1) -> 31.3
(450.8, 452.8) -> 34.2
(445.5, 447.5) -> 31.5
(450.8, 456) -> 33.8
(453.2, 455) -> 33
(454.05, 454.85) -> 34.8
